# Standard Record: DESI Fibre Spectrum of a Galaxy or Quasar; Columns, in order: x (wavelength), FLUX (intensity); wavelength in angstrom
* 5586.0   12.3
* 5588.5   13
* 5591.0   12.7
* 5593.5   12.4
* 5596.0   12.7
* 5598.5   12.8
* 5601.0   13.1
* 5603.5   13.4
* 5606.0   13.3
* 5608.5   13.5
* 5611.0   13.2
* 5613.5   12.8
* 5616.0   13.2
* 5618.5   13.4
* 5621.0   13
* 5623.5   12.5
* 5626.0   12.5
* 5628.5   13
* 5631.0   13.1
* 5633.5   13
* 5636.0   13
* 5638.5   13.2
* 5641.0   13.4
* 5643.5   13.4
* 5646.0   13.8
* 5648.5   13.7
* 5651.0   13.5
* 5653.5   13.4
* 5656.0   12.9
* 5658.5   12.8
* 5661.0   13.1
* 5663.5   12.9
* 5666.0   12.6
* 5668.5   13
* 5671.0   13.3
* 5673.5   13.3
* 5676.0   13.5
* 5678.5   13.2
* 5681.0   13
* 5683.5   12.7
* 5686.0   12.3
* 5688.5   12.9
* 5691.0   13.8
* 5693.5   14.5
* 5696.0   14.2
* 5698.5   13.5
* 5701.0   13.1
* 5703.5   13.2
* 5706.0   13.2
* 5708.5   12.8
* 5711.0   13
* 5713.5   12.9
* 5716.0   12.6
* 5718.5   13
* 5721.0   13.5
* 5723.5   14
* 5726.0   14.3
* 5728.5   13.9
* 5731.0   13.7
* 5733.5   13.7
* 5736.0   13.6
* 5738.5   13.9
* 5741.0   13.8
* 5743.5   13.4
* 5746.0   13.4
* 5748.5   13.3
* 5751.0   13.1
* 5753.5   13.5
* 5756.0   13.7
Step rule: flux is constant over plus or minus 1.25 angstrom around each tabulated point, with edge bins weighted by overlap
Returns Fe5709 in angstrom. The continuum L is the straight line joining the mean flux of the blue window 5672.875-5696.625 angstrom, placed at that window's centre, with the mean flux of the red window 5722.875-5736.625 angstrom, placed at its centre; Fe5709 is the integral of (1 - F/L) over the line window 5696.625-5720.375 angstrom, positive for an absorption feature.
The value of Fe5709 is 0.9 angstrom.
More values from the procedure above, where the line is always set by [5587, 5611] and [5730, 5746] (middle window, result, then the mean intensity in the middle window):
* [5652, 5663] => 0.2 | 13.1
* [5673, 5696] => 0.2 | 13.3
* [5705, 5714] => 0.4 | 13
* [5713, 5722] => 0.4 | 13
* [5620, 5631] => 0.3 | 12.8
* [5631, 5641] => 0.0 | 13.1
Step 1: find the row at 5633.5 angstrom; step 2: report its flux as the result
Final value 13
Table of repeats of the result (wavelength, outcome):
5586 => 12.3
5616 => 13.2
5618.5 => 13.4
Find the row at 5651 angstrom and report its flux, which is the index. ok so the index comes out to 13.5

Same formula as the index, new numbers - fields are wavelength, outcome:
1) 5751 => 13.1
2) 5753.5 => 13.5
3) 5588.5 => 13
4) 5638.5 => 13.2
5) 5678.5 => 13.2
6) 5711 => 13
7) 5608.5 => 13.5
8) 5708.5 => 12.8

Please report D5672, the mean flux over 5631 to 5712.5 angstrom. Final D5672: 13.2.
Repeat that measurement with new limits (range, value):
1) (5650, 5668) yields 13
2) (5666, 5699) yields 13.3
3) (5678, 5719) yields 13.2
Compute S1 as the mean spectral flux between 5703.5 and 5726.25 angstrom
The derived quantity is 13.2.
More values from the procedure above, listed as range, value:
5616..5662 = 13.2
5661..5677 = 13.1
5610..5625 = 13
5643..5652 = 13.6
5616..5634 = 12.9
